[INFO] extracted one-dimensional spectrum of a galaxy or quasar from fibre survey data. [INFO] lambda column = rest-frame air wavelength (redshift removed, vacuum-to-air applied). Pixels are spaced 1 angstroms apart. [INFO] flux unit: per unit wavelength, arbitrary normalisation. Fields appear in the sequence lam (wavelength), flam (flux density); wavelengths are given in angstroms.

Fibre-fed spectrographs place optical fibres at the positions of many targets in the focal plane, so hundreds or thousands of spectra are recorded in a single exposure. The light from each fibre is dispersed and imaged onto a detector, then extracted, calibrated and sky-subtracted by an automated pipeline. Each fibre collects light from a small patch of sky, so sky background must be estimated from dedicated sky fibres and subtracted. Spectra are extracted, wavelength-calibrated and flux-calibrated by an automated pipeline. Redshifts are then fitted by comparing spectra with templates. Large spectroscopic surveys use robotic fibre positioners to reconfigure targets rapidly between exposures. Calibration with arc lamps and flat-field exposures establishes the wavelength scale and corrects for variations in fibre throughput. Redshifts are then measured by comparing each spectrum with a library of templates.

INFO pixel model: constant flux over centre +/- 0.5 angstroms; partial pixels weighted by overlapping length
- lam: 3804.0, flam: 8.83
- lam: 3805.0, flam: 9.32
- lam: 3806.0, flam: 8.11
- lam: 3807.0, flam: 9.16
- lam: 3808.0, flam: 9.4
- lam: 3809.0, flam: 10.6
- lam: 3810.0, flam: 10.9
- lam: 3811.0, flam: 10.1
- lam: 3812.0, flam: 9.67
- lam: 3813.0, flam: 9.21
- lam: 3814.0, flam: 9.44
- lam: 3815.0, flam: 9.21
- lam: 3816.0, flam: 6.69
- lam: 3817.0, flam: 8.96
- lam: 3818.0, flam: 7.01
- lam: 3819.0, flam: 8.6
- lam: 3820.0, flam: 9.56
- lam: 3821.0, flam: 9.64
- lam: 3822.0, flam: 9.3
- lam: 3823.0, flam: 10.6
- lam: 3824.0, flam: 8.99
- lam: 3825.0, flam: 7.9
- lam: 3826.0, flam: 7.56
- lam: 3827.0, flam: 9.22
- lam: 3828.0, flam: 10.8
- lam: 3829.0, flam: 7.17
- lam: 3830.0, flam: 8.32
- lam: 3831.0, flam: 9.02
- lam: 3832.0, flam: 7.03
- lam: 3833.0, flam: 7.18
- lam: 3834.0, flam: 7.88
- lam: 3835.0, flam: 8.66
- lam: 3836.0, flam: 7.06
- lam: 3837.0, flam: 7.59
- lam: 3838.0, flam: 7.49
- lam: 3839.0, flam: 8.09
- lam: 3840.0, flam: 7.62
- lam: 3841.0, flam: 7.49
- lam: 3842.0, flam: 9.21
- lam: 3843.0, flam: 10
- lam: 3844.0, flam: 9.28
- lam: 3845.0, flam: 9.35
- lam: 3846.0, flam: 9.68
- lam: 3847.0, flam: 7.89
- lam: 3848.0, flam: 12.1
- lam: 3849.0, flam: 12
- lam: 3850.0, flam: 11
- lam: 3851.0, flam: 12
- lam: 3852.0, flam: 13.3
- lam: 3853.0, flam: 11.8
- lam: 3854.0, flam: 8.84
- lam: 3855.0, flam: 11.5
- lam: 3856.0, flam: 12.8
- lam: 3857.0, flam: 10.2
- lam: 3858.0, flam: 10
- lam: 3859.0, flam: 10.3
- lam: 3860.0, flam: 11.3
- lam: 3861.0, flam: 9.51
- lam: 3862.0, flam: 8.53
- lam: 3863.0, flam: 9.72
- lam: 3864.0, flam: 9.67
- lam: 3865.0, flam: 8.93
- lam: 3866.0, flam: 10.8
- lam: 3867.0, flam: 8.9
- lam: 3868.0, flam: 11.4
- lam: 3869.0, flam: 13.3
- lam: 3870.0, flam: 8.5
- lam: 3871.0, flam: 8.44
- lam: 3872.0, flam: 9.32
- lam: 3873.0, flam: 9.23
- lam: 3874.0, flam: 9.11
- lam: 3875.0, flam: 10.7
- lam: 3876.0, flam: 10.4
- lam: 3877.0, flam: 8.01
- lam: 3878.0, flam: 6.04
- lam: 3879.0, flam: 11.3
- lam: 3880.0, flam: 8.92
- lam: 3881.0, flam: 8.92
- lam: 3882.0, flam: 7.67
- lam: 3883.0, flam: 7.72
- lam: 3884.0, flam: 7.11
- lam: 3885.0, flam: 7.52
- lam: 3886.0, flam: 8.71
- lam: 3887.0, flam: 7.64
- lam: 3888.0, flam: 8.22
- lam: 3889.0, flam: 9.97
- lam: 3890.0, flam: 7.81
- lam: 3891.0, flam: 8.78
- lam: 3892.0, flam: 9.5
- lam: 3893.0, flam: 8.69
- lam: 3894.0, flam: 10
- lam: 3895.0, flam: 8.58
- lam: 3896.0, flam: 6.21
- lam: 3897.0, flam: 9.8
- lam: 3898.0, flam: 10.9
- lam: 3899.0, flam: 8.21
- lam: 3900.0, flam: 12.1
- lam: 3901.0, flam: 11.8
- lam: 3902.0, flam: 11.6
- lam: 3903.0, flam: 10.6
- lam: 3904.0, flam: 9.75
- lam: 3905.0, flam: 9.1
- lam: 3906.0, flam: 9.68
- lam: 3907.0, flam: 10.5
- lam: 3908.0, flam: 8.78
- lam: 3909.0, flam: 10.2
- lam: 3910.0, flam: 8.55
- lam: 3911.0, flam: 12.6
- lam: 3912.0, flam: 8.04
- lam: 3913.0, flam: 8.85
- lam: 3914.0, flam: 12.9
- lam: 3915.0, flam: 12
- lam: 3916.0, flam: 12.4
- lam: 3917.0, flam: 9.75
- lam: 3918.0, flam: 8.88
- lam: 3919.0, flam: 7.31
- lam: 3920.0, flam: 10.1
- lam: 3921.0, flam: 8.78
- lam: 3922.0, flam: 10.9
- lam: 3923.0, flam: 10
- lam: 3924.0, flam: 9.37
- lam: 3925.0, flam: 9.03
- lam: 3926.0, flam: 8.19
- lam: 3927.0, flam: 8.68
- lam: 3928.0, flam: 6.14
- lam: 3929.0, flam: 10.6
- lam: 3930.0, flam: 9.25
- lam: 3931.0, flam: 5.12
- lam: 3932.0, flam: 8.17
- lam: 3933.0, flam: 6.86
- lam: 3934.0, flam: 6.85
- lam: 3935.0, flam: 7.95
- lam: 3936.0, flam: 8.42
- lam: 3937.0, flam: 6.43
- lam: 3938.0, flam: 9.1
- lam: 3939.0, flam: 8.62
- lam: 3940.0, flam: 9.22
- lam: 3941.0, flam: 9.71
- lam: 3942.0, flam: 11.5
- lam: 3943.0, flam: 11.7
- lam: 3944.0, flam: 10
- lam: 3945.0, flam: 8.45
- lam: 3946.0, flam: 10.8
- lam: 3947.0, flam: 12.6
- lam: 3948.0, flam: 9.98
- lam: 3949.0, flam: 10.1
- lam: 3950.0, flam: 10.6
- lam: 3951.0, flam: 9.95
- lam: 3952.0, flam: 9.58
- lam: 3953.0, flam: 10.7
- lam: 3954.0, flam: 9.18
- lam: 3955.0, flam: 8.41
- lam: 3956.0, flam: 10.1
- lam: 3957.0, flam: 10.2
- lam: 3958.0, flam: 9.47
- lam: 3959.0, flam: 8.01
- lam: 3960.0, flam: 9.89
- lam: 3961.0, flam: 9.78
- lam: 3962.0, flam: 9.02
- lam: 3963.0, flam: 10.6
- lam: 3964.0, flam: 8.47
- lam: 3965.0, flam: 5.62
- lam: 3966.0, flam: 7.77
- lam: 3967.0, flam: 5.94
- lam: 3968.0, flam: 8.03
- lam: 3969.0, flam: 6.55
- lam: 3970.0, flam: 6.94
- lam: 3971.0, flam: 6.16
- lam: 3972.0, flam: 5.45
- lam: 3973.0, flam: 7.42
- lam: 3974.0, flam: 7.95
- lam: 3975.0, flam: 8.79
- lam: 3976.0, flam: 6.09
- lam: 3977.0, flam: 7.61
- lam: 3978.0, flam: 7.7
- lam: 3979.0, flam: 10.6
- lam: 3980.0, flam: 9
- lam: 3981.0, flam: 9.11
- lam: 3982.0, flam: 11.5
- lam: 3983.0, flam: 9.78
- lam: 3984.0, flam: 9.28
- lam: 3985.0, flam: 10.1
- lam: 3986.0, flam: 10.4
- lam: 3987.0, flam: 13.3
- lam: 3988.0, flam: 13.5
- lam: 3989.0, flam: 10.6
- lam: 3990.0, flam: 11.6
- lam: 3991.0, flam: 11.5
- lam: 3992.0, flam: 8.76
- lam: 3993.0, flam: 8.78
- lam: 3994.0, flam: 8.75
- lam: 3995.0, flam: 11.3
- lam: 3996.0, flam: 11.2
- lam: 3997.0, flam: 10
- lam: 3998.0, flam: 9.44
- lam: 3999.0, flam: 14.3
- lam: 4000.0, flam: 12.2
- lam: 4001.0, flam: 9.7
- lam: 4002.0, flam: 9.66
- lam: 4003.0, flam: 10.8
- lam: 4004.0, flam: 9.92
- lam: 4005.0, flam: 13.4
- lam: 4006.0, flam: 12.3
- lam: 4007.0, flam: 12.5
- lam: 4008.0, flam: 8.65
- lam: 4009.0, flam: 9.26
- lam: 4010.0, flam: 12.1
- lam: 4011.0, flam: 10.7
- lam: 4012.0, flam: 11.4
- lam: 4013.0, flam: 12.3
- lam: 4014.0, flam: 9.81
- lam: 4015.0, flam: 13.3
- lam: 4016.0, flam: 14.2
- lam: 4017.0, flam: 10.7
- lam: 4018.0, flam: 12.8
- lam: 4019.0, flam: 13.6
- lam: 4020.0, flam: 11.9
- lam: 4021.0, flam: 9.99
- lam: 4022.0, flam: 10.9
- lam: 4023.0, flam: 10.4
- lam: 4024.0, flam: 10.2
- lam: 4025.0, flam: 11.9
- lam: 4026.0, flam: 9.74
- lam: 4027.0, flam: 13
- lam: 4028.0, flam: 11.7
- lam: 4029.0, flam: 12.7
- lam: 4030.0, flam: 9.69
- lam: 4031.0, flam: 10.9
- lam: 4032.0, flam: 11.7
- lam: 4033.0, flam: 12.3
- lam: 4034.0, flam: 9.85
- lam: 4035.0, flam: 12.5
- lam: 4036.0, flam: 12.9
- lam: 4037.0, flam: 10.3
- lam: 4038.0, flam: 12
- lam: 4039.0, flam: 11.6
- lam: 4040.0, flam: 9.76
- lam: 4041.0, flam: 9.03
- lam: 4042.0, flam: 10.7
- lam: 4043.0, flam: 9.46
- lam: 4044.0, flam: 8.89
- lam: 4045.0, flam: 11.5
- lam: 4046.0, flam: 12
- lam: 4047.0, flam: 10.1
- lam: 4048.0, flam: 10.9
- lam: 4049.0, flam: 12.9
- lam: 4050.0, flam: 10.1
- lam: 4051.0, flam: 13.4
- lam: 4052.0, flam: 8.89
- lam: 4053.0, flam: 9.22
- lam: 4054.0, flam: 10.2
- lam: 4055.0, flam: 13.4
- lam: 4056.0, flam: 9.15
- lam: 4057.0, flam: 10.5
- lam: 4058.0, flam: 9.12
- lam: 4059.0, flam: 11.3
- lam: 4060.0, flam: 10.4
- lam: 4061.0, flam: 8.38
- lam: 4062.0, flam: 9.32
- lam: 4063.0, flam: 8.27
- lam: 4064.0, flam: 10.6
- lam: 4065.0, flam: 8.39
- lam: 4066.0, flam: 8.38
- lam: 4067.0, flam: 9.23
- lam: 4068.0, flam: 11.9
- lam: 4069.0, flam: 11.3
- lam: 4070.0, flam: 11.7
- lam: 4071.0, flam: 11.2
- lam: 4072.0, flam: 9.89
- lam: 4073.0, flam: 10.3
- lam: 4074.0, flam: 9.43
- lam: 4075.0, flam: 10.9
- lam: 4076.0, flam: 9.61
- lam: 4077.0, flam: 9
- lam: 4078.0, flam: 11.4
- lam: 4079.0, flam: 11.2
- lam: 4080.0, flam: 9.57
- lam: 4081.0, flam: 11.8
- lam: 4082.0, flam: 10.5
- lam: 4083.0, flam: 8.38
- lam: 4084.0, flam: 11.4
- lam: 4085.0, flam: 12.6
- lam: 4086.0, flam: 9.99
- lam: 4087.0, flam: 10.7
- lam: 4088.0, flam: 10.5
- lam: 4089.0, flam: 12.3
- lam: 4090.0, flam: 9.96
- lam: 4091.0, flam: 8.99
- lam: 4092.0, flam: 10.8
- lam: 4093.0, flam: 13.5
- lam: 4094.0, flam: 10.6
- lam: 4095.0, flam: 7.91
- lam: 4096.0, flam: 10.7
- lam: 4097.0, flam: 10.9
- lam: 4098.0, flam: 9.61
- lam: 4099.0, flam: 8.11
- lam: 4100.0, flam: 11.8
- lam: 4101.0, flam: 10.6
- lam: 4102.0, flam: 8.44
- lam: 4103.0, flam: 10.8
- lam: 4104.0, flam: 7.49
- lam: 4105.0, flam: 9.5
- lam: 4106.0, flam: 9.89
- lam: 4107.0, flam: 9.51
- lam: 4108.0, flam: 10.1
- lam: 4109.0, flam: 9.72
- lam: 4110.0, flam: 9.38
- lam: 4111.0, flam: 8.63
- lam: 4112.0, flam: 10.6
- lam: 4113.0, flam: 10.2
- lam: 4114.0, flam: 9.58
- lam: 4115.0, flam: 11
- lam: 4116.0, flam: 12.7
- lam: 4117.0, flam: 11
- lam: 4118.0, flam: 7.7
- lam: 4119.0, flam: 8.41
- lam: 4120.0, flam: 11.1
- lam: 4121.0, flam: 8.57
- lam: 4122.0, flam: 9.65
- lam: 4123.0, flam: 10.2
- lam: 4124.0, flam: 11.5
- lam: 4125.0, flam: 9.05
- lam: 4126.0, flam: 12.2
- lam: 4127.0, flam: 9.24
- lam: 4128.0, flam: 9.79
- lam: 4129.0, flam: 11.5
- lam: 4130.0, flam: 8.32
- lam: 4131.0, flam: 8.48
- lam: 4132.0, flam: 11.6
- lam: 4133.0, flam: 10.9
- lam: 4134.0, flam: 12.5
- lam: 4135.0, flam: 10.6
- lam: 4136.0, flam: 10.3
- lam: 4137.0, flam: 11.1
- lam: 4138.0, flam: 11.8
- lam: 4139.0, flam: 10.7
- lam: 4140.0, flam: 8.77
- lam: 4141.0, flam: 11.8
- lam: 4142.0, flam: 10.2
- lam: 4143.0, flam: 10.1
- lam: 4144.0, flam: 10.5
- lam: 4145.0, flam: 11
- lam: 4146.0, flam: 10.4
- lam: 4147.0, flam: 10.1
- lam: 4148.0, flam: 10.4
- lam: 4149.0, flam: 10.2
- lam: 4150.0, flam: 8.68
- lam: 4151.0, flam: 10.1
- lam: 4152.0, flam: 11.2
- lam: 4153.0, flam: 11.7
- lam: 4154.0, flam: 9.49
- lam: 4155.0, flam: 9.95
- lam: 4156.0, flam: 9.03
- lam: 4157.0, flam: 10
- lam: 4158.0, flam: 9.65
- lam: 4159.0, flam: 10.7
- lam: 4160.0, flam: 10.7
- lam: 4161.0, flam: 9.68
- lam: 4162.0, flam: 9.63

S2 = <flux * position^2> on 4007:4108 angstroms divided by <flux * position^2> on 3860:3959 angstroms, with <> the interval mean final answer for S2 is 1.22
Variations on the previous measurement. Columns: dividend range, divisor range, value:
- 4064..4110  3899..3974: 1.20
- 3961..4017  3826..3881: 1.11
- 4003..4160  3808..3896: 1.28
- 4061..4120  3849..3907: 1.16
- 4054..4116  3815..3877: 1.22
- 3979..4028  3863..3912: 1.25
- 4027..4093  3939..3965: 1.14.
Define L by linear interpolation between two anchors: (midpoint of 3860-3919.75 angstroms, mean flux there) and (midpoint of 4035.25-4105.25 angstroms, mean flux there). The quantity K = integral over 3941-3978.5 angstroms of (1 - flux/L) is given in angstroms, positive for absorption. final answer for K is 3.7 angstroms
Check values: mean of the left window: 9.48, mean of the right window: 10.4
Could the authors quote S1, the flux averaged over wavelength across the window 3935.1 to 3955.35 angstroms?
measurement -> 9.73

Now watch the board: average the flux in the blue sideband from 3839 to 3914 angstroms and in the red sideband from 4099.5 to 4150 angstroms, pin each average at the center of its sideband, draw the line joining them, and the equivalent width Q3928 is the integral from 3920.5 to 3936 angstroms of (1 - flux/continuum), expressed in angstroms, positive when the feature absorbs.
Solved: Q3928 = 2.2 angstroms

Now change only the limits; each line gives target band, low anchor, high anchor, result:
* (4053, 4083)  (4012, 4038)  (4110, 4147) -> 2.4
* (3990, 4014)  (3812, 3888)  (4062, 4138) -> -2.4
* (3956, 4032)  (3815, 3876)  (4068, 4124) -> -1.7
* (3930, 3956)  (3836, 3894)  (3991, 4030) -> 2.9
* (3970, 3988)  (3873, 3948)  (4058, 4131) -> 1.2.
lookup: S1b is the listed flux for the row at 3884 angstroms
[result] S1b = 7.11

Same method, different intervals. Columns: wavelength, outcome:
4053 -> 9.22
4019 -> 13.6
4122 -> 9.65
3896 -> 6.21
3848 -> 12.1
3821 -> 9.64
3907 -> 10.5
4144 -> 10.5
